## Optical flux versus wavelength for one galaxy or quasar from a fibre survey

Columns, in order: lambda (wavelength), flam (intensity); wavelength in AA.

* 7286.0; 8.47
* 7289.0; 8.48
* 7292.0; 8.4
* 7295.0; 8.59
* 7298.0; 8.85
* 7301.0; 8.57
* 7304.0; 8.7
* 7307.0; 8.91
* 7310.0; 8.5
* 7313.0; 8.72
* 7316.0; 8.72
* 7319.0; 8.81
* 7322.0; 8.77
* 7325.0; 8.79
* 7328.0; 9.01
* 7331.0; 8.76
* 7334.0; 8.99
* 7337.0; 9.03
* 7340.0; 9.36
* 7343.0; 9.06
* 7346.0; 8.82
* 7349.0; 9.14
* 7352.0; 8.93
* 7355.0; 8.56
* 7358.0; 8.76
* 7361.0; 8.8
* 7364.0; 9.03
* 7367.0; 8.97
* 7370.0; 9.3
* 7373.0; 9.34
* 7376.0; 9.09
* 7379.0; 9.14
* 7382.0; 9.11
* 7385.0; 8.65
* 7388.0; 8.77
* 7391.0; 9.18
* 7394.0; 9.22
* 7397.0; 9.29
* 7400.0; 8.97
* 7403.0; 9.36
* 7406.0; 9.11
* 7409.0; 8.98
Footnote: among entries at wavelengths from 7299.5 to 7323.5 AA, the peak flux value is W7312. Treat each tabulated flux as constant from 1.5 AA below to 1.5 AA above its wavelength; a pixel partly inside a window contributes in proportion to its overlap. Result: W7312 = 8.91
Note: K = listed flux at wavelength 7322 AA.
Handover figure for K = 8.77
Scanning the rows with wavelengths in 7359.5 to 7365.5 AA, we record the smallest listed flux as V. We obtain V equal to 8.8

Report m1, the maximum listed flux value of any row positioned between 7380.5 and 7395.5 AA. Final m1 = 9.22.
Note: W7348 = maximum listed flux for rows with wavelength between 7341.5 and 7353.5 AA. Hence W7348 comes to 9.14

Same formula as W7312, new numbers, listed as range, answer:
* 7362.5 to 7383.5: 9.34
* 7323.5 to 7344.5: 9.36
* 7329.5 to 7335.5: 8.99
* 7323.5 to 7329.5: 9.01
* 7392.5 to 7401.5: 9.29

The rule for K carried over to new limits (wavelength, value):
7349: 9.14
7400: 8.97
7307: 8.91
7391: 9.18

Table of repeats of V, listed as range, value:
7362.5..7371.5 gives 8.97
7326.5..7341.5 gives 8.76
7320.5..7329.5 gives 8.77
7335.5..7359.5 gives 8.56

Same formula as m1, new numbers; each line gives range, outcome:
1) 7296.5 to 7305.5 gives 8.85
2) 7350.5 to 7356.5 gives 8.93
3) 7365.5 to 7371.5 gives 9.3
